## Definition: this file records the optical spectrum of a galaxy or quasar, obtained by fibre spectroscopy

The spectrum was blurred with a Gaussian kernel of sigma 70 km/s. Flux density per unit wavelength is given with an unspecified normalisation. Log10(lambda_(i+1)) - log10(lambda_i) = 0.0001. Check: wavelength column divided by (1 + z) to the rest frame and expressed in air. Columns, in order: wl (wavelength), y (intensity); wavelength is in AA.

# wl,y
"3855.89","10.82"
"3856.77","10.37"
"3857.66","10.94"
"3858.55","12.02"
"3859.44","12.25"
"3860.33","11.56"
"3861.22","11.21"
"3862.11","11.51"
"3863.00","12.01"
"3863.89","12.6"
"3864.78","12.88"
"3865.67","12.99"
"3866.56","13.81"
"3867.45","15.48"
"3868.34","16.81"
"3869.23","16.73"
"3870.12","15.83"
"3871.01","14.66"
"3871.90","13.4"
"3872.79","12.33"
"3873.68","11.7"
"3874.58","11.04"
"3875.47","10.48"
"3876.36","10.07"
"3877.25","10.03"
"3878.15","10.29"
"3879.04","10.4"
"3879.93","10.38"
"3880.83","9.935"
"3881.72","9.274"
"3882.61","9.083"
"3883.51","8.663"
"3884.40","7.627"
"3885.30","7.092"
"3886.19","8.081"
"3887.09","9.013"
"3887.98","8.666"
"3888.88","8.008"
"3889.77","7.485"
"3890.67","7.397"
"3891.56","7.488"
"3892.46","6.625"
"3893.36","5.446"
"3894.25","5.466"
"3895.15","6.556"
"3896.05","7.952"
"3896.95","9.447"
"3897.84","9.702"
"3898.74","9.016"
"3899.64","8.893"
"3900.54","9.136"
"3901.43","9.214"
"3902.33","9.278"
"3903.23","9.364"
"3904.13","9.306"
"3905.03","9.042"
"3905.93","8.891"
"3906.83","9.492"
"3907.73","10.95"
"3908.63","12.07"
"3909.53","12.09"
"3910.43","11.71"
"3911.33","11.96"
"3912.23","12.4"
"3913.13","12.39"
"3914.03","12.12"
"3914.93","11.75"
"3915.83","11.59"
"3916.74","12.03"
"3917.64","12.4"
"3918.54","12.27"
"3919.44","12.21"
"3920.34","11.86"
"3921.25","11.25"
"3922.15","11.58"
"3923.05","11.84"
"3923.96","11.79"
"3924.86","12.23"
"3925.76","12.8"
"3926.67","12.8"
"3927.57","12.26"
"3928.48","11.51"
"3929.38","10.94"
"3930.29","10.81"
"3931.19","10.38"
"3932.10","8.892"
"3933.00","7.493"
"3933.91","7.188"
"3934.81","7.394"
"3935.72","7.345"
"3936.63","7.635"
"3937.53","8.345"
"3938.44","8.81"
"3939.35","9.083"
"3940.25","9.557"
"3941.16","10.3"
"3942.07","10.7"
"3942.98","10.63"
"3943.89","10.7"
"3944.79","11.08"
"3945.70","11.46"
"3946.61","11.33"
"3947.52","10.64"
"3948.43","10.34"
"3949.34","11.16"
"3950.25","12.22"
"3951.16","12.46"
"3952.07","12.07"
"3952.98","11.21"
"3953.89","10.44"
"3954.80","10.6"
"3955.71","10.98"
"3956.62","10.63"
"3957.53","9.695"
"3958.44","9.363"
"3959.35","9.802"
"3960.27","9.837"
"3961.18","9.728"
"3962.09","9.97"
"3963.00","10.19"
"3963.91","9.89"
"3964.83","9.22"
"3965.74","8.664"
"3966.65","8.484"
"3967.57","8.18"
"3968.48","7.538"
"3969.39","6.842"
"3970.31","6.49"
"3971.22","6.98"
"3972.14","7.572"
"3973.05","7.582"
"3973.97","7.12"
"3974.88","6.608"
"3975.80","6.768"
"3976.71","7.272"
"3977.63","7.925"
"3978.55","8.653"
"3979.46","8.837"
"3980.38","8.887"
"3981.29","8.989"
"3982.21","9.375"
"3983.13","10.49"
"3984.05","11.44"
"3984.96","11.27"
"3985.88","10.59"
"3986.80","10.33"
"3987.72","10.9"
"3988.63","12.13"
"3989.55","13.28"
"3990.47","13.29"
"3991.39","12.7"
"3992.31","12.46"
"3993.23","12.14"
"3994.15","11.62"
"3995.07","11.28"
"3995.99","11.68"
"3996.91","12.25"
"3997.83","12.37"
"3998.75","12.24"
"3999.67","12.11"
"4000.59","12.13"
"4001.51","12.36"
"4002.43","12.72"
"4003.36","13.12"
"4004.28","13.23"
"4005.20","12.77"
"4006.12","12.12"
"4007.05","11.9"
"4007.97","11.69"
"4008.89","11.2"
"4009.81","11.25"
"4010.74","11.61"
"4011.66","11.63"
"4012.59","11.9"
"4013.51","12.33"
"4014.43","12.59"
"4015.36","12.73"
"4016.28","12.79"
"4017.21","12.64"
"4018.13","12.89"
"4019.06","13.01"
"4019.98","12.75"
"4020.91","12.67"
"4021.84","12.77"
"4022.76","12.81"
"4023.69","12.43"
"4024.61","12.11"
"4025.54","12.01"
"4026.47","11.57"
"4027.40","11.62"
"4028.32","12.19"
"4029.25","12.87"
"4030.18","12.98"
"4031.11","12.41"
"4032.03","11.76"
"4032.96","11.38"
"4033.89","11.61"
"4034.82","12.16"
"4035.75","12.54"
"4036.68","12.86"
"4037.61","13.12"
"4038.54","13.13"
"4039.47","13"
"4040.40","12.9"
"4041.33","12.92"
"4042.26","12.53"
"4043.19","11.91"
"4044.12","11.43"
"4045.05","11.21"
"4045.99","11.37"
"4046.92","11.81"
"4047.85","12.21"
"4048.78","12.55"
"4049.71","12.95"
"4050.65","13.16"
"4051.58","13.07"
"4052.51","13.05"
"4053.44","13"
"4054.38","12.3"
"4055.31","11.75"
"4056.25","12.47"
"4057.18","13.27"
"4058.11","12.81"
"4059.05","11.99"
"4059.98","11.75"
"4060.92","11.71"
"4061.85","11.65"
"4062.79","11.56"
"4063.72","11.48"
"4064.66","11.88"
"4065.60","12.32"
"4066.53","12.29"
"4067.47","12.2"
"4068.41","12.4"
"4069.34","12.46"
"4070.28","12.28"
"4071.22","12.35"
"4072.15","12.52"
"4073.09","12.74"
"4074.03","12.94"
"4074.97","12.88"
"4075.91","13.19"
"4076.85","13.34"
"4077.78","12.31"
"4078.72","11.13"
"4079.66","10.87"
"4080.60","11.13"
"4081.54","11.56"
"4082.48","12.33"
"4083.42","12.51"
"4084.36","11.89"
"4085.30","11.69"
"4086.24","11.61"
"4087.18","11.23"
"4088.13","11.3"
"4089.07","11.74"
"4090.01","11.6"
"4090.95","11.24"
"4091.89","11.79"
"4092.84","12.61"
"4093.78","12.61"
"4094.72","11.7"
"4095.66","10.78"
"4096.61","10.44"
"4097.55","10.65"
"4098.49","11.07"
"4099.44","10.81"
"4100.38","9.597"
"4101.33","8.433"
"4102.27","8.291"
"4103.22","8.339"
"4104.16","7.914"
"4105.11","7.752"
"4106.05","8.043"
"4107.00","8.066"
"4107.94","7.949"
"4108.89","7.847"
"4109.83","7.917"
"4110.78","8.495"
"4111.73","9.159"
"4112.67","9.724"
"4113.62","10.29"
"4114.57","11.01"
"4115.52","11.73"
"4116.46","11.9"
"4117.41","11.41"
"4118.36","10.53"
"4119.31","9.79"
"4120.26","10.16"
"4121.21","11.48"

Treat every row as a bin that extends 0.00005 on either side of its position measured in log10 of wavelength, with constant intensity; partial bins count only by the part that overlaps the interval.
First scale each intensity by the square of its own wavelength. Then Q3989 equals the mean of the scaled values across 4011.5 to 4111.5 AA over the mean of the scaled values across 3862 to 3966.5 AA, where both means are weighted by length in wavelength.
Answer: 1.21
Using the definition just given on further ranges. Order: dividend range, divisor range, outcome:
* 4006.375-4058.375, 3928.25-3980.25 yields 1.37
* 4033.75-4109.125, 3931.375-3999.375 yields 1.24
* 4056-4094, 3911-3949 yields 1.21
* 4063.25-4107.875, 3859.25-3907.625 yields 1.22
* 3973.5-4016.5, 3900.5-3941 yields 1.10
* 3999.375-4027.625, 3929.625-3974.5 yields 1.34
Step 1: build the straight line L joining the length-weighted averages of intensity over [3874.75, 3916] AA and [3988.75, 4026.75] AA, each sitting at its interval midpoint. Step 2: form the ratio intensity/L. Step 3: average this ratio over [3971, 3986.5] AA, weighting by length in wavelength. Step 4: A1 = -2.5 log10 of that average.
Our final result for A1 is 0.316 mag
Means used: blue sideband 9.38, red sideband 12.3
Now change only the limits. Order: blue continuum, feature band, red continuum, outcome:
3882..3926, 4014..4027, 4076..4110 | -0.21 mag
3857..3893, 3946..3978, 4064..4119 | 0.17 mag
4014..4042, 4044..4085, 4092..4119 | -0.09 mag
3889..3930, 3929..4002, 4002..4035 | 0.14 mag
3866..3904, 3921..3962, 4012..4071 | 0.04 mag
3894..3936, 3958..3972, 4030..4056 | 0.27 mag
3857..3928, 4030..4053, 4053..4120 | -0.12 mag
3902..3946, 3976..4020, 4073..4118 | -0.08 mag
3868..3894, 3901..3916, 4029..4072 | -0.04 mag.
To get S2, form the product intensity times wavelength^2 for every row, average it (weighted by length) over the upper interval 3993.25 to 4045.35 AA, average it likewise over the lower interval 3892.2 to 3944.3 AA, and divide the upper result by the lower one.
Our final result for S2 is 1.28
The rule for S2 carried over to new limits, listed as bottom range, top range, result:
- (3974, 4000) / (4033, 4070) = 1.20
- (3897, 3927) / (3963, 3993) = 0.87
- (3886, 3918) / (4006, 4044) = 1.38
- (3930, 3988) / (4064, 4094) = 1.36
